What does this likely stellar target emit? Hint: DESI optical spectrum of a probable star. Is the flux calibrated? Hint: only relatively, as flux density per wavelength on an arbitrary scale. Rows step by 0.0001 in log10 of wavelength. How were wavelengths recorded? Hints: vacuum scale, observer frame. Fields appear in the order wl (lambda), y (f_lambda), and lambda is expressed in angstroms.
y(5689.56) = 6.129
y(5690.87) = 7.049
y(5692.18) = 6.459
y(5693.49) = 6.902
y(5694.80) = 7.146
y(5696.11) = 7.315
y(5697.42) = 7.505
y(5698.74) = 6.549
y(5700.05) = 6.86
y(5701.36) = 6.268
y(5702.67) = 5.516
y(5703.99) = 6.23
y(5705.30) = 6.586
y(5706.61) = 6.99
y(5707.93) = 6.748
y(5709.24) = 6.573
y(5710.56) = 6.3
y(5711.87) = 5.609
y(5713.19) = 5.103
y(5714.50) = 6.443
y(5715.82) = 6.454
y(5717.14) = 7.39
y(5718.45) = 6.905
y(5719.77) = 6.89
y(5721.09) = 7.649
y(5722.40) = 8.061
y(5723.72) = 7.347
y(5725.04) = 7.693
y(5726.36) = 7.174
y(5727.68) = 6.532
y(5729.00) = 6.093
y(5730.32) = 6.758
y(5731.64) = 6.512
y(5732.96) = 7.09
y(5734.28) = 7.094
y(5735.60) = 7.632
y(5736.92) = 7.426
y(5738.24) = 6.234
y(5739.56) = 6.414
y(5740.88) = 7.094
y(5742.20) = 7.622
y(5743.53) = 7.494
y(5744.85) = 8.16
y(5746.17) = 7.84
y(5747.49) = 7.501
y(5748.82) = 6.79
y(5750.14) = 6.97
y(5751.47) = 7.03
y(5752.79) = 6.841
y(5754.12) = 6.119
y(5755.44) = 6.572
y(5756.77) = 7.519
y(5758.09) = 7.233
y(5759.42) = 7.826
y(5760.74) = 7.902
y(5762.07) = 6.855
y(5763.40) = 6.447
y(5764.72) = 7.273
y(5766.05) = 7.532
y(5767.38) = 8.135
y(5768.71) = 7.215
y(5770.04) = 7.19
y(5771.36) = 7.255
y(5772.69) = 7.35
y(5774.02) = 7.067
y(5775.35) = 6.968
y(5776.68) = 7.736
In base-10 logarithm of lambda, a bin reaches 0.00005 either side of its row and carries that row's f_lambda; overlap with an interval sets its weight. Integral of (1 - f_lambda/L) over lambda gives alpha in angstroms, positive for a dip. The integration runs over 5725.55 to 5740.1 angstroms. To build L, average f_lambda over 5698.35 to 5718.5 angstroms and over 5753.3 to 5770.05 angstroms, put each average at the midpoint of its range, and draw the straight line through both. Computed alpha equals -0.13 angstroms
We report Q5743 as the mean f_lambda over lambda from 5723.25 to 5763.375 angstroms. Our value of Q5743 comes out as 7.1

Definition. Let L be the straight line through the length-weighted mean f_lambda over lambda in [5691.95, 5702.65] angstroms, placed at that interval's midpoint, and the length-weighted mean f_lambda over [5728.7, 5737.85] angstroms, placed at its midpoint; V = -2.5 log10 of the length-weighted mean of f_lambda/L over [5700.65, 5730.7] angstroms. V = 0.04 mag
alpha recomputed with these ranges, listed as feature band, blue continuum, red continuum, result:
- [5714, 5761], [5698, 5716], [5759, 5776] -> -2.2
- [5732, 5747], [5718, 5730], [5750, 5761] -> -0.3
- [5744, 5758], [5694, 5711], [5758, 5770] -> 0.2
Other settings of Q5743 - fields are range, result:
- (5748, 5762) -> 7.07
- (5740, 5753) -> 7.34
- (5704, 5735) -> 6.77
